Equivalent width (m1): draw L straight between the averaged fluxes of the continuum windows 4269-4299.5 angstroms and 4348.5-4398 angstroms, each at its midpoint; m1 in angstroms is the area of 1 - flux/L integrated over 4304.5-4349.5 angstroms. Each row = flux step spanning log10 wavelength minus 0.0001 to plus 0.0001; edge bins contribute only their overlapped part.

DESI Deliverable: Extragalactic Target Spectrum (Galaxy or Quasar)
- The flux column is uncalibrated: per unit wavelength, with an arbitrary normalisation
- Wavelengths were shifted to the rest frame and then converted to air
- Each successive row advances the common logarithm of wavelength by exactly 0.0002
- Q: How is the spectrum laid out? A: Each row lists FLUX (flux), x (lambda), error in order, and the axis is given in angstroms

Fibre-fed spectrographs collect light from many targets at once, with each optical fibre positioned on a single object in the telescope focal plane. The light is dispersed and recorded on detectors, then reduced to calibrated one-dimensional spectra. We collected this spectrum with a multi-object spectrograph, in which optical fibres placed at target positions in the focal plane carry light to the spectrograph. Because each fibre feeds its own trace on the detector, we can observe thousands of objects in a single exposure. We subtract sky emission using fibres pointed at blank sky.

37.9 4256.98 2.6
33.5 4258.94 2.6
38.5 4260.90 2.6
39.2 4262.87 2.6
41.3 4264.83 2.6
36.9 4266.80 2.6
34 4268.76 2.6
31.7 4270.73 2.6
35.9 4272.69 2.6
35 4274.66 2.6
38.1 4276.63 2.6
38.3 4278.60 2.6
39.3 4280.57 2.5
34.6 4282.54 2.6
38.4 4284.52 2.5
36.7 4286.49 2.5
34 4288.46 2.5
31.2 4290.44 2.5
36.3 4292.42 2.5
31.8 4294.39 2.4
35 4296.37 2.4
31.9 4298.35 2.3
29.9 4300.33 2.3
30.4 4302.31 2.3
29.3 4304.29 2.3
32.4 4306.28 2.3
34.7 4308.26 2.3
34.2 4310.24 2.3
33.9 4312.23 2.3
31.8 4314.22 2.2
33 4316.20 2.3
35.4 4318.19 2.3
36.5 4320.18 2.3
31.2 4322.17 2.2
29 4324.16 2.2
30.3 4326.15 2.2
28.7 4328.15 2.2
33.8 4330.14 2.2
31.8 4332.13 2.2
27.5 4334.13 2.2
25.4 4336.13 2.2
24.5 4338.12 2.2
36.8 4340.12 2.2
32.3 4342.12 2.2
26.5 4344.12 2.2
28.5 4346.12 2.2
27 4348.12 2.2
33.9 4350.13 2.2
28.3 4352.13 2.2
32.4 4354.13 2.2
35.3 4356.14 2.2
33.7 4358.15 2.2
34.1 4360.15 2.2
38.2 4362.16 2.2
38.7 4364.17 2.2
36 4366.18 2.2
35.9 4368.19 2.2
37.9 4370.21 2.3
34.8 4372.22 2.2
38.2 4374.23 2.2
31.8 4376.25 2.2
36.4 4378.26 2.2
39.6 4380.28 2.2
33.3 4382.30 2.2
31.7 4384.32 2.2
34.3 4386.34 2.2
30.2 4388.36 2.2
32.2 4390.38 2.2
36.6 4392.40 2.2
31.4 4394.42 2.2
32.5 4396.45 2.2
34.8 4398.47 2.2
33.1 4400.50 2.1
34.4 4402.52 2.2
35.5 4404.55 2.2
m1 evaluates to 4.7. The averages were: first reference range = 35.2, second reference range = 34.4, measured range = 31.1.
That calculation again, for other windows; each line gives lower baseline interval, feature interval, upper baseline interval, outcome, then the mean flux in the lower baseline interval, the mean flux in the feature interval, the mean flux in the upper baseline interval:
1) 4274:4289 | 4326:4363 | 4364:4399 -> 4.7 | 36.9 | 31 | 34.7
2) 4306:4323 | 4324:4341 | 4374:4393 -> 2.1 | 33.8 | 29.7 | 34.2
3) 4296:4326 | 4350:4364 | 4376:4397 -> -0.3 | 32.5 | 34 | 33.7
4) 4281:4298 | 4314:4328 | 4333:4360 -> 0.0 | 34.8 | 32.3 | 30.3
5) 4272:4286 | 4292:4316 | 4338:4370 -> 2.1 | 37.1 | 32.6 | 33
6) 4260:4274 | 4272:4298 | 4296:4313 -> -0.8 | 36.7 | 35.6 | 32.3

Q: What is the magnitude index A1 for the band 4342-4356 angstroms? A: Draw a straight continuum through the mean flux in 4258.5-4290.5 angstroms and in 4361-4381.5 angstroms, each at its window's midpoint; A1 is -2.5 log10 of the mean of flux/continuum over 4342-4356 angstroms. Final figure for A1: 0.22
